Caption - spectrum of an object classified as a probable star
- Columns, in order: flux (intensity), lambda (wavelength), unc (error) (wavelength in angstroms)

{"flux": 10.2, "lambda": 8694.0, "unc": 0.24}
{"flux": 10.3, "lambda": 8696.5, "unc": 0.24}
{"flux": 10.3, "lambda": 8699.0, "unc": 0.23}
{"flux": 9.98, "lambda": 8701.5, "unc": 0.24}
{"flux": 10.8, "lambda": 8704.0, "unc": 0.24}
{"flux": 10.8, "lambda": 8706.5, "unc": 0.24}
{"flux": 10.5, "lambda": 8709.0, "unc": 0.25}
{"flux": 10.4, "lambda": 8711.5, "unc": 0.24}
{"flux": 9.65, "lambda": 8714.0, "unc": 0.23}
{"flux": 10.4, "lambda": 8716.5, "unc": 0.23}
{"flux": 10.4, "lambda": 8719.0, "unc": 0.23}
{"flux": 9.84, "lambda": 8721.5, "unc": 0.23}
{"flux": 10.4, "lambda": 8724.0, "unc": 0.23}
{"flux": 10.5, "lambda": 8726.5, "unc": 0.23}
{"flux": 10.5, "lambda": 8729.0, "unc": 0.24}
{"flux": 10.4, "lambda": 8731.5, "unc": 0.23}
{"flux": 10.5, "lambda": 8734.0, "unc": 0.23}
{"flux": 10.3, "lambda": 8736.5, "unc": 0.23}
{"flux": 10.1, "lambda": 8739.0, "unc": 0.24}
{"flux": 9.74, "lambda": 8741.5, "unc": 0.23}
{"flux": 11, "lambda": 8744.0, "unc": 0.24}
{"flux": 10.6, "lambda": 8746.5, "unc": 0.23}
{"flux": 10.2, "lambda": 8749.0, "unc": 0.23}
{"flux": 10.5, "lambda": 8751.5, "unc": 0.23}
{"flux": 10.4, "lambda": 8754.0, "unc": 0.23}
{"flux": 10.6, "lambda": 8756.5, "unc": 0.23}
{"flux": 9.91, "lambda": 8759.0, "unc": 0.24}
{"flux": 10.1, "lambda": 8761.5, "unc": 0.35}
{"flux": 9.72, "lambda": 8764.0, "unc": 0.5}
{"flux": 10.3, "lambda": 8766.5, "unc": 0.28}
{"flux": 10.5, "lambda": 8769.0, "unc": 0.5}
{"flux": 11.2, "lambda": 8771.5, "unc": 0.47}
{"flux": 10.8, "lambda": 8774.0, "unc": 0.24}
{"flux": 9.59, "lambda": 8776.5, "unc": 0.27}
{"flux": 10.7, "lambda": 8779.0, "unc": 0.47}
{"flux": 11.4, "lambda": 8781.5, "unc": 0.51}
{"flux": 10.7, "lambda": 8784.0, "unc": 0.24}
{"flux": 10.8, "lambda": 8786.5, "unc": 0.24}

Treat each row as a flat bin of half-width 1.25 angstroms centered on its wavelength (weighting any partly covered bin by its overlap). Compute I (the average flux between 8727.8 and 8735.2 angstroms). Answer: 10.5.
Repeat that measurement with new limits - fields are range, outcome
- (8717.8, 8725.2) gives 10.2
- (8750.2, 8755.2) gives 10.4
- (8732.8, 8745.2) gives 10.3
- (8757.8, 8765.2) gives 9.91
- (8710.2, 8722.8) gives 10.1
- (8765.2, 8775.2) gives 10.7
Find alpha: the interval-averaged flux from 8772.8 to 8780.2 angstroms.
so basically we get 10.4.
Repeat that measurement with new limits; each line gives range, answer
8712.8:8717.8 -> 10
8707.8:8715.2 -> 10.2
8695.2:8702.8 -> 10.2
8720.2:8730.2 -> 10.3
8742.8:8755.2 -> 10.5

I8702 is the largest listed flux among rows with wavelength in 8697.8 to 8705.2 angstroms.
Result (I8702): 10.8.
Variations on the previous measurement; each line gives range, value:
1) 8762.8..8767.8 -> 10.3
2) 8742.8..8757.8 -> 11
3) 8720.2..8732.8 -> 10.5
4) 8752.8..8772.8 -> 11.2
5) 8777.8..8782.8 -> 11.4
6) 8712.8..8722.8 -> 10.4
